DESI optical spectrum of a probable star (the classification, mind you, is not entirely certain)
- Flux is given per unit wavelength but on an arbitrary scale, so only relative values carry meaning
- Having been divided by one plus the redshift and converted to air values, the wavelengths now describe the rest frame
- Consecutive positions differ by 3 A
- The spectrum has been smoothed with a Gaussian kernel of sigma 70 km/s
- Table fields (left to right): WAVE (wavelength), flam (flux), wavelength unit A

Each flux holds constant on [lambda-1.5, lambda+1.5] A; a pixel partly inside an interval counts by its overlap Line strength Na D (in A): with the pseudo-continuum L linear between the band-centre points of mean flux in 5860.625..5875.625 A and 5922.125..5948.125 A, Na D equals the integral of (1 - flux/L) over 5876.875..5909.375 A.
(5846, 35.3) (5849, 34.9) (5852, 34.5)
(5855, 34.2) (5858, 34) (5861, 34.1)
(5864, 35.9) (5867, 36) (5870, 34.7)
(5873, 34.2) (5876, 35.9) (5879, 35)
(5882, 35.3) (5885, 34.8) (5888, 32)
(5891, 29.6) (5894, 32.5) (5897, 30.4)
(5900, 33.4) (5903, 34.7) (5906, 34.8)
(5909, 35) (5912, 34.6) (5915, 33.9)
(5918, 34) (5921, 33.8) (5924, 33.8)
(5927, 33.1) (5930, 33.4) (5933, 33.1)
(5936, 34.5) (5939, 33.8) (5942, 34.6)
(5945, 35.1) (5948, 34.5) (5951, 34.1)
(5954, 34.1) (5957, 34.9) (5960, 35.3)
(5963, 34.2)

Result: 1.2 A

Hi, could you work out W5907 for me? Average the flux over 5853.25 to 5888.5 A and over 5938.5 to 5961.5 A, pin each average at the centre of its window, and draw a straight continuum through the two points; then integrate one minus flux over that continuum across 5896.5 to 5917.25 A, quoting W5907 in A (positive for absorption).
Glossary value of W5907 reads 0.4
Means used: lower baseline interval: 34.7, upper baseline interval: 34.6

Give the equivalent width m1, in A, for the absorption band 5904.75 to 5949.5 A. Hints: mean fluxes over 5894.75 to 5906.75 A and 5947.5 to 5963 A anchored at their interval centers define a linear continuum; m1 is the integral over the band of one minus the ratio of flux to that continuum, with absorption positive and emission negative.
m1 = -0.4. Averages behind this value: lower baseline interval 33.2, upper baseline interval 34.5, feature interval 34.1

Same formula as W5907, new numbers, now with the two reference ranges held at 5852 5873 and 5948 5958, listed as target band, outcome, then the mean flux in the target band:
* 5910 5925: 0.2 A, 34.1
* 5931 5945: 0.1 A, 34.1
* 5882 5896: 0.9 A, 32.5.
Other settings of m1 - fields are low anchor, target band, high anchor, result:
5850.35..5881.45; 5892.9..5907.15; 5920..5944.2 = 0.5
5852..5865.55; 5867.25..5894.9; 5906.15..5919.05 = 0.5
